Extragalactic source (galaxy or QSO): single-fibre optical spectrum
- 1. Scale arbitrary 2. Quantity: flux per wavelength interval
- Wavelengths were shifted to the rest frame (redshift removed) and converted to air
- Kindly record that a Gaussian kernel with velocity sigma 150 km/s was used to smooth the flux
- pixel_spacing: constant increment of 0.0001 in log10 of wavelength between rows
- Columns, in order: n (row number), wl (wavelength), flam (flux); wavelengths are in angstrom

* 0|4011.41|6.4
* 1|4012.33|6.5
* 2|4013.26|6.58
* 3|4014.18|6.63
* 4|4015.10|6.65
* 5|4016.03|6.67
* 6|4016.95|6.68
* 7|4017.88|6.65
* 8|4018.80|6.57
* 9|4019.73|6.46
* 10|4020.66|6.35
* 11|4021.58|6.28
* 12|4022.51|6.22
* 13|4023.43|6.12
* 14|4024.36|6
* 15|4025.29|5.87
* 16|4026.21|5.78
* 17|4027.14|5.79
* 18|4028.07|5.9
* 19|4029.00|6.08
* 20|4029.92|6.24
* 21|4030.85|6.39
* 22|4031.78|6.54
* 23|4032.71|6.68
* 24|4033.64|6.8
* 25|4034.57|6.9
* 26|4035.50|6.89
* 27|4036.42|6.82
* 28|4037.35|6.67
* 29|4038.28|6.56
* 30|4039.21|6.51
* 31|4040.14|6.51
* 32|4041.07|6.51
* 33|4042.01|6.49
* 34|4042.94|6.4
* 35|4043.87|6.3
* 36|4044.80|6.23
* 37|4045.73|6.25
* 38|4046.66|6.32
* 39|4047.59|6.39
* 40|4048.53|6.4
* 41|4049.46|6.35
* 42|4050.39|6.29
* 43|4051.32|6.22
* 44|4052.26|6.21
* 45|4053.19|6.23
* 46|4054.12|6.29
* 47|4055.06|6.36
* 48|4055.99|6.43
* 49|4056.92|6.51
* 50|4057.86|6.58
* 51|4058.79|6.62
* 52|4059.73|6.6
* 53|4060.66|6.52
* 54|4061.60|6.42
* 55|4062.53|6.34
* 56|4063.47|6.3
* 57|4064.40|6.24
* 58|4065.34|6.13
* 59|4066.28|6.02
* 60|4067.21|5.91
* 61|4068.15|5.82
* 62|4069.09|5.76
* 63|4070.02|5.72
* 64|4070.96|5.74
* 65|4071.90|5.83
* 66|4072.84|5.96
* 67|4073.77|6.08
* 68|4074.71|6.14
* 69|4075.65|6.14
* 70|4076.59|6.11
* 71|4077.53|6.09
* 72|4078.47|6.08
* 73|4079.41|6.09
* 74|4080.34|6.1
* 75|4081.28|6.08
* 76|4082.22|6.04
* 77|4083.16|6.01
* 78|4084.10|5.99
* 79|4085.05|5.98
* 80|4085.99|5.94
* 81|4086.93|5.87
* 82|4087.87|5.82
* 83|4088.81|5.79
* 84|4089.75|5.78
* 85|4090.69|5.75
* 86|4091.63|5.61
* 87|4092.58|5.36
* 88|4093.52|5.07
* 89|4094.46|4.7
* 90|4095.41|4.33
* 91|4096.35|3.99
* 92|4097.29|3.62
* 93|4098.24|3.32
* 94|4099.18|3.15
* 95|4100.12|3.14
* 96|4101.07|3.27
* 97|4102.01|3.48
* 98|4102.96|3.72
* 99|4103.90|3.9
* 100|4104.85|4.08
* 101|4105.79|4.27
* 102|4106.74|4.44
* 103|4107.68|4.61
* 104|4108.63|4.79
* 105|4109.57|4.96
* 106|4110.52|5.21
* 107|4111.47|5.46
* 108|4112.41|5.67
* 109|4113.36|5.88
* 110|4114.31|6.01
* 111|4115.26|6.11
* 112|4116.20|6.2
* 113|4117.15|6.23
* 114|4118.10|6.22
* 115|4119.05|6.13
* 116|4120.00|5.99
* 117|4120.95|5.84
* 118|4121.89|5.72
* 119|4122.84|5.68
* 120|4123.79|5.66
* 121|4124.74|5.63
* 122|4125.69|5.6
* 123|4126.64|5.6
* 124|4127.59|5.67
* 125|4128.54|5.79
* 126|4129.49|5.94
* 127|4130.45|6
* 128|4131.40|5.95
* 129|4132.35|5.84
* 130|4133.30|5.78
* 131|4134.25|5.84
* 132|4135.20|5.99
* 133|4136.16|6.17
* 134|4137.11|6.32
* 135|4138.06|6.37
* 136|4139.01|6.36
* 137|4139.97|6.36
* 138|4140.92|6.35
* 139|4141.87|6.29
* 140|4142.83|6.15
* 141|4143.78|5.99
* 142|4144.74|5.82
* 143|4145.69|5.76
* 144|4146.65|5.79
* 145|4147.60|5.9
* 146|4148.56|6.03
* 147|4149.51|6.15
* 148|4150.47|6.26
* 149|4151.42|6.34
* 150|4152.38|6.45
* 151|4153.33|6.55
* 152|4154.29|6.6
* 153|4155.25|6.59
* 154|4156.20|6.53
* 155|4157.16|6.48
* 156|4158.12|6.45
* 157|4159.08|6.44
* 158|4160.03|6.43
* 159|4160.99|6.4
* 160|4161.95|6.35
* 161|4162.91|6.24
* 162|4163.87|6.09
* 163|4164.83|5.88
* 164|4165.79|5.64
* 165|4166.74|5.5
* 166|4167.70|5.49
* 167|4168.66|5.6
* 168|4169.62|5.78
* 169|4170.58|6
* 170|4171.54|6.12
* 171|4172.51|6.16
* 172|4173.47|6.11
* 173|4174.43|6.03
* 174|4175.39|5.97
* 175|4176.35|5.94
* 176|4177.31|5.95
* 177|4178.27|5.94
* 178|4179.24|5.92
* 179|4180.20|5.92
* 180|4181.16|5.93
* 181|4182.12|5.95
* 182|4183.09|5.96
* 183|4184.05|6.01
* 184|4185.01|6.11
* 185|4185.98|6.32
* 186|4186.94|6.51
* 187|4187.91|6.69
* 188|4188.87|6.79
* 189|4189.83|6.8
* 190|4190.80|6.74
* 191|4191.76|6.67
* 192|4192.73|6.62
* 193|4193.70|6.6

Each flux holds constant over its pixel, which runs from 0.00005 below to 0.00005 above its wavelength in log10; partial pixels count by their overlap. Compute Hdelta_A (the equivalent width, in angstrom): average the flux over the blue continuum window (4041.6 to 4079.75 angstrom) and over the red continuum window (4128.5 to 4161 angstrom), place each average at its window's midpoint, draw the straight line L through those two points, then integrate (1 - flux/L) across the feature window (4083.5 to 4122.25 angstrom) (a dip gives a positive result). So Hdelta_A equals 7.1 angstrom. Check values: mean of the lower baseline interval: 6.22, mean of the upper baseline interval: 6.19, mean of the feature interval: 5.06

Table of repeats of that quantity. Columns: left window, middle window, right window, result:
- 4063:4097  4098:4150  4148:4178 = 4.37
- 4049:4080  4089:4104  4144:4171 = 4.54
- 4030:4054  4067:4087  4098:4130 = -0.60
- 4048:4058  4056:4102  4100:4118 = 0.56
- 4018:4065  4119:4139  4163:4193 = 1.01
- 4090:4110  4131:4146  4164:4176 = -2.73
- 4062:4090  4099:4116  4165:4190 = 3.95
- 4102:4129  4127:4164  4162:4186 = -3.36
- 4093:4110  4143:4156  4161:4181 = -1.99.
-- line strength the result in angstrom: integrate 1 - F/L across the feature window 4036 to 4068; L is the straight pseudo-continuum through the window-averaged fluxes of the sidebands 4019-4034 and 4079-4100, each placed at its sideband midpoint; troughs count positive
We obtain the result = -3.0 angstrom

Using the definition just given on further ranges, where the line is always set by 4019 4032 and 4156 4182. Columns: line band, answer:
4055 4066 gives -0.54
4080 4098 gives 1.97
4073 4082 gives 0.02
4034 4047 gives -0.84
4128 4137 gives 0.19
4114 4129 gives 0.49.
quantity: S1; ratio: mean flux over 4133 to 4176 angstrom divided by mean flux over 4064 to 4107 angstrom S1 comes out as 1.16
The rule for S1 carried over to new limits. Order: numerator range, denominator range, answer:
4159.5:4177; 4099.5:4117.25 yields 1.26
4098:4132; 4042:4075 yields 0.83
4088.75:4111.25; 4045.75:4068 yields 0.70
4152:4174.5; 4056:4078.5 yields 1.00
